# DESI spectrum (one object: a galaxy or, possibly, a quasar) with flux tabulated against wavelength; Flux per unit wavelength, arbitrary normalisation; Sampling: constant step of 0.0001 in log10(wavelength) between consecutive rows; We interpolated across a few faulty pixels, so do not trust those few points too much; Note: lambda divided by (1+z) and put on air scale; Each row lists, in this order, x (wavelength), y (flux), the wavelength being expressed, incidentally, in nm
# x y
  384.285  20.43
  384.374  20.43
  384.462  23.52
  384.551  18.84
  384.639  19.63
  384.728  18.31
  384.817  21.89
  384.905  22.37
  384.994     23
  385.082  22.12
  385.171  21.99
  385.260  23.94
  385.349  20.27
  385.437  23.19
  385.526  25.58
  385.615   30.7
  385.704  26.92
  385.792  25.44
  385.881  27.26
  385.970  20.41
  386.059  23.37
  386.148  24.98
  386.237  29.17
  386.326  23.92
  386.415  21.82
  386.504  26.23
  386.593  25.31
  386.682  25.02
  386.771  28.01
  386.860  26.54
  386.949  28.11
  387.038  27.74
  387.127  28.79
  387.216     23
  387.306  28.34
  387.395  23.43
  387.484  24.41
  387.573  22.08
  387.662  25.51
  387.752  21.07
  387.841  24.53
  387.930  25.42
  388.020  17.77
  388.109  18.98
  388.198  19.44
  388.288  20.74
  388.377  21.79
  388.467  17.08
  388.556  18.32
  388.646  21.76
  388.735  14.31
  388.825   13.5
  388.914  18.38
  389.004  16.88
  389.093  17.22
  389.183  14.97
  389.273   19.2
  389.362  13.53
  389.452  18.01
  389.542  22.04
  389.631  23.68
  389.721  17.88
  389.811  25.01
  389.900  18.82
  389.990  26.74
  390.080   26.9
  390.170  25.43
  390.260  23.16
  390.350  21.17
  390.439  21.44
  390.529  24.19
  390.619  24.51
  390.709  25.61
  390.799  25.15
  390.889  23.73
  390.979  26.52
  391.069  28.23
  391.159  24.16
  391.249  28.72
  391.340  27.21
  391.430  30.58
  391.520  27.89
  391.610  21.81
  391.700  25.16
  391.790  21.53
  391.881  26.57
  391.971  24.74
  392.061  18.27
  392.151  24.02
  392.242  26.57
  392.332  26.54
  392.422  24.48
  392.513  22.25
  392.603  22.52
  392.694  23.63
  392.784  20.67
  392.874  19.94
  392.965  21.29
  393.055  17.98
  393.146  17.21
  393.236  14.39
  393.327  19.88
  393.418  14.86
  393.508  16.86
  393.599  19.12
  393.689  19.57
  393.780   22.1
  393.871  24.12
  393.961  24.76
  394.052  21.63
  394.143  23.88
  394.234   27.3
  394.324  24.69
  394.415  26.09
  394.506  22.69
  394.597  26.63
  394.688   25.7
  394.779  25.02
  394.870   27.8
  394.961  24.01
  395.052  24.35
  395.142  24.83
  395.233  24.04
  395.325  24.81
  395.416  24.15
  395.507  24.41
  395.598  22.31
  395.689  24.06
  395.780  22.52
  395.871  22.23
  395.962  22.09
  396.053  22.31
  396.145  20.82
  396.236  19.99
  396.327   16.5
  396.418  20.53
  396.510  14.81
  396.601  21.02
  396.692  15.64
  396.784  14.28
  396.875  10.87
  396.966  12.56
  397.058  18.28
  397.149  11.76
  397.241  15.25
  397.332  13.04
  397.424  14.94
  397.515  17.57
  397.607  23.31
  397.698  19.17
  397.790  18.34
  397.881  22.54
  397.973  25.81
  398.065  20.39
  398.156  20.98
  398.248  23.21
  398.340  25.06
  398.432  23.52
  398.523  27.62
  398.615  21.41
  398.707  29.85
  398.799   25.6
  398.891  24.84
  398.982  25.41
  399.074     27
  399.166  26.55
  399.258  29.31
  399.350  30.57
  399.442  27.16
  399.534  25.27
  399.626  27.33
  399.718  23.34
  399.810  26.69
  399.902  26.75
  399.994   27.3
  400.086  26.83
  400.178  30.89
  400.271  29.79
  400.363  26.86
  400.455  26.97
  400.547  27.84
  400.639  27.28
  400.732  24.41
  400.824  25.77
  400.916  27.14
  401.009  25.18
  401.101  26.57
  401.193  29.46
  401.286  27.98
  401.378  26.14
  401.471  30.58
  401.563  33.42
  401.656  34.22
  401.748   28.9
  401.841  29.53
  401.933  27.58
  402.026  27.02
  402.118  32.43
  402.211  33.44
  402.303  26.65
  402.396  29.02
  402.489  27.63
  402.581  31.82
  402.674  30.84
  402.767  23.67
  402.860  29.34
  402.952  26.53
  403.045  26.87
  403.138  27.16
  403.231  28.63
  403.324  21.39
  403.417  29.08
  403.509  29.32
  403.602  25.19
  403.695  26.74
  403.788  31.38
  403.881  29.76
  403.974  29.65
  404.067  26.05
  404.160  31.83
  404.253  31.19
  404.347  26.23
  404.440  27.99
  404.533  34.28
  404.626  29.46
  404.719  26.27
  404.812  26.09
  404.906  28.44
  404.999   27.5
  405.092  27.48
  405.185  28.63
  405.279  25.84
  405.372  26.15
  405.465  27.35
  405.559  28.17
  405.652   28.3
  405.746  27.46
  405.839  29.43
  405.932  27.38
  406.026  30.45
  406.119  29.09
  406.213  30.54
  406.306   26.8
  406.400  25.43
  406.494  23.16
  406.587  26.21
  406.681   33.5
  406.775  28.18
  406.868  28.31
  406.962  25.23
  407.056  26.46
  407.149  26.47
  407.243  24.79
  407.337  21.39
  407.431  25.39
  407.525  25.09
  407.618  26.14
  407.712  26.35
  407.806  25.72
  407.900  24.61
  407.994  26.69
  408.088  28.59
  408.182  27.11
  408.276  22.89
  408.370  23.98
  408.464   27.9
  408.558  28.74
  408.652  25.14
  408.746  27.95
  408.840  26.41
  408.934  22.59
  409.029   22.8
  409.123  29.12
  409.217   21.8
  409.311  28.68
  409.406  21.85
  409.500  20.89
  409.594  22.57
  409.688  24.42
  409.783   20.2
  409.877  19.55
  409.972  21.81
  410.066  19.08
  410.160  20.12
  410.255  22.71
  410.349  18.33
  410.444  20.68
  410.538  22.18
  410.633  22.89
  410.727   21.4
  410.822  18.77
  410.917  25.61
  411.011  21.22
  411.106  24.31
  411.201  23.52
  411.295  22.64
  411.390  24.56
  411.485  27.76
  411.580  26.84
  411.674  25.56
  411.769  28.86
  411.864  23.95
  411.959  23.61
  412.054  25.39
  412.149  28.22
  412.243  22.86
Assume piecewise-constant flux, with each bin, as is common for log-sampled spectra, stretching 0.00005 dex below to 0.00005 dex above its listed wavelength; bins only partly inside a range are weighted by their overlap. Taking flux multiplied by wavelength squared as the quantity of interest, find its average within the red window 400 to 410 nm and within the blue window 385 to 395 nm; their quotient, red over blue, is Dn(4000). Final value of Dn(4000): 1.28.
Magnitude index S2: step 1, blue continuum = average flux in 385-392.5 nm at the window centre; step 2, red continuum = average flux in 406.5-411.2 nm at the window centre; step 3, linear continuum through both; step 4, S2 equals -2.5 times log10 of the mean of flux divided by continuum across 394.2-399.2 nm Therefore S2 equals 0.091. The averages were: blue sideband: 23.3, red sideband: 24.3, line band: 21.8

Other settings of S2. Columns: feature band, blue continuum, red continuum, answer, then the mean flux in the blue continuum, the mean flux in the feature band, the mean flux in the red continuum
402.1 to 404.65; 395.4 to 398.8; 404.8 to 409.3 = -0.18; 20.1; 28.6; 26.7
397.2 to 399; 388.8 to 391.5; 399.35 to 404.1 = 0.20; 22.5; 21.9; 28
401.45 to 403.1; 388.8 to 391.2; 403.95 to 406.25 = -0.09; 21.8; 29.4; 28.4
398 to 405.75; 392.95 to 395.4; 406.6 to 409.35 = -0.13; 22.5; 27.6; 26.1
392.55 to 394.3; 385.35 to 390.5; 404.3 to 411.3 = 0.13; 22.6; 20.7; 25.4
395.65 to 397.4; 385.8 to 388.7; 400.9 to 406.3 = 0.43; 23.7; 17.8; 28.5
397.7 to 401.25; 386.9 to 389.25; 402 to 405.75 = 0.02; 21.3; 25.9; 28.3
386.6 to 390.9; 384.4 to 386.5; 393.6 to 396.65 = 0.06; 23.4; 22.1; 23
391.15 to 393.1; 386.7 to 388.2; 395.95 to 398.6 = -0.10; 24.5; 23.9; 19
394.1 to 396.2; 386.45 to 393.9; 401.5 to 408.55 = 0.00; 22.4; 24.2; 27.8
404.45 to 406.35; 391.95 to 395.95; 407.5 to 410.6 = -0.19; 22.7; 28.3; 24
